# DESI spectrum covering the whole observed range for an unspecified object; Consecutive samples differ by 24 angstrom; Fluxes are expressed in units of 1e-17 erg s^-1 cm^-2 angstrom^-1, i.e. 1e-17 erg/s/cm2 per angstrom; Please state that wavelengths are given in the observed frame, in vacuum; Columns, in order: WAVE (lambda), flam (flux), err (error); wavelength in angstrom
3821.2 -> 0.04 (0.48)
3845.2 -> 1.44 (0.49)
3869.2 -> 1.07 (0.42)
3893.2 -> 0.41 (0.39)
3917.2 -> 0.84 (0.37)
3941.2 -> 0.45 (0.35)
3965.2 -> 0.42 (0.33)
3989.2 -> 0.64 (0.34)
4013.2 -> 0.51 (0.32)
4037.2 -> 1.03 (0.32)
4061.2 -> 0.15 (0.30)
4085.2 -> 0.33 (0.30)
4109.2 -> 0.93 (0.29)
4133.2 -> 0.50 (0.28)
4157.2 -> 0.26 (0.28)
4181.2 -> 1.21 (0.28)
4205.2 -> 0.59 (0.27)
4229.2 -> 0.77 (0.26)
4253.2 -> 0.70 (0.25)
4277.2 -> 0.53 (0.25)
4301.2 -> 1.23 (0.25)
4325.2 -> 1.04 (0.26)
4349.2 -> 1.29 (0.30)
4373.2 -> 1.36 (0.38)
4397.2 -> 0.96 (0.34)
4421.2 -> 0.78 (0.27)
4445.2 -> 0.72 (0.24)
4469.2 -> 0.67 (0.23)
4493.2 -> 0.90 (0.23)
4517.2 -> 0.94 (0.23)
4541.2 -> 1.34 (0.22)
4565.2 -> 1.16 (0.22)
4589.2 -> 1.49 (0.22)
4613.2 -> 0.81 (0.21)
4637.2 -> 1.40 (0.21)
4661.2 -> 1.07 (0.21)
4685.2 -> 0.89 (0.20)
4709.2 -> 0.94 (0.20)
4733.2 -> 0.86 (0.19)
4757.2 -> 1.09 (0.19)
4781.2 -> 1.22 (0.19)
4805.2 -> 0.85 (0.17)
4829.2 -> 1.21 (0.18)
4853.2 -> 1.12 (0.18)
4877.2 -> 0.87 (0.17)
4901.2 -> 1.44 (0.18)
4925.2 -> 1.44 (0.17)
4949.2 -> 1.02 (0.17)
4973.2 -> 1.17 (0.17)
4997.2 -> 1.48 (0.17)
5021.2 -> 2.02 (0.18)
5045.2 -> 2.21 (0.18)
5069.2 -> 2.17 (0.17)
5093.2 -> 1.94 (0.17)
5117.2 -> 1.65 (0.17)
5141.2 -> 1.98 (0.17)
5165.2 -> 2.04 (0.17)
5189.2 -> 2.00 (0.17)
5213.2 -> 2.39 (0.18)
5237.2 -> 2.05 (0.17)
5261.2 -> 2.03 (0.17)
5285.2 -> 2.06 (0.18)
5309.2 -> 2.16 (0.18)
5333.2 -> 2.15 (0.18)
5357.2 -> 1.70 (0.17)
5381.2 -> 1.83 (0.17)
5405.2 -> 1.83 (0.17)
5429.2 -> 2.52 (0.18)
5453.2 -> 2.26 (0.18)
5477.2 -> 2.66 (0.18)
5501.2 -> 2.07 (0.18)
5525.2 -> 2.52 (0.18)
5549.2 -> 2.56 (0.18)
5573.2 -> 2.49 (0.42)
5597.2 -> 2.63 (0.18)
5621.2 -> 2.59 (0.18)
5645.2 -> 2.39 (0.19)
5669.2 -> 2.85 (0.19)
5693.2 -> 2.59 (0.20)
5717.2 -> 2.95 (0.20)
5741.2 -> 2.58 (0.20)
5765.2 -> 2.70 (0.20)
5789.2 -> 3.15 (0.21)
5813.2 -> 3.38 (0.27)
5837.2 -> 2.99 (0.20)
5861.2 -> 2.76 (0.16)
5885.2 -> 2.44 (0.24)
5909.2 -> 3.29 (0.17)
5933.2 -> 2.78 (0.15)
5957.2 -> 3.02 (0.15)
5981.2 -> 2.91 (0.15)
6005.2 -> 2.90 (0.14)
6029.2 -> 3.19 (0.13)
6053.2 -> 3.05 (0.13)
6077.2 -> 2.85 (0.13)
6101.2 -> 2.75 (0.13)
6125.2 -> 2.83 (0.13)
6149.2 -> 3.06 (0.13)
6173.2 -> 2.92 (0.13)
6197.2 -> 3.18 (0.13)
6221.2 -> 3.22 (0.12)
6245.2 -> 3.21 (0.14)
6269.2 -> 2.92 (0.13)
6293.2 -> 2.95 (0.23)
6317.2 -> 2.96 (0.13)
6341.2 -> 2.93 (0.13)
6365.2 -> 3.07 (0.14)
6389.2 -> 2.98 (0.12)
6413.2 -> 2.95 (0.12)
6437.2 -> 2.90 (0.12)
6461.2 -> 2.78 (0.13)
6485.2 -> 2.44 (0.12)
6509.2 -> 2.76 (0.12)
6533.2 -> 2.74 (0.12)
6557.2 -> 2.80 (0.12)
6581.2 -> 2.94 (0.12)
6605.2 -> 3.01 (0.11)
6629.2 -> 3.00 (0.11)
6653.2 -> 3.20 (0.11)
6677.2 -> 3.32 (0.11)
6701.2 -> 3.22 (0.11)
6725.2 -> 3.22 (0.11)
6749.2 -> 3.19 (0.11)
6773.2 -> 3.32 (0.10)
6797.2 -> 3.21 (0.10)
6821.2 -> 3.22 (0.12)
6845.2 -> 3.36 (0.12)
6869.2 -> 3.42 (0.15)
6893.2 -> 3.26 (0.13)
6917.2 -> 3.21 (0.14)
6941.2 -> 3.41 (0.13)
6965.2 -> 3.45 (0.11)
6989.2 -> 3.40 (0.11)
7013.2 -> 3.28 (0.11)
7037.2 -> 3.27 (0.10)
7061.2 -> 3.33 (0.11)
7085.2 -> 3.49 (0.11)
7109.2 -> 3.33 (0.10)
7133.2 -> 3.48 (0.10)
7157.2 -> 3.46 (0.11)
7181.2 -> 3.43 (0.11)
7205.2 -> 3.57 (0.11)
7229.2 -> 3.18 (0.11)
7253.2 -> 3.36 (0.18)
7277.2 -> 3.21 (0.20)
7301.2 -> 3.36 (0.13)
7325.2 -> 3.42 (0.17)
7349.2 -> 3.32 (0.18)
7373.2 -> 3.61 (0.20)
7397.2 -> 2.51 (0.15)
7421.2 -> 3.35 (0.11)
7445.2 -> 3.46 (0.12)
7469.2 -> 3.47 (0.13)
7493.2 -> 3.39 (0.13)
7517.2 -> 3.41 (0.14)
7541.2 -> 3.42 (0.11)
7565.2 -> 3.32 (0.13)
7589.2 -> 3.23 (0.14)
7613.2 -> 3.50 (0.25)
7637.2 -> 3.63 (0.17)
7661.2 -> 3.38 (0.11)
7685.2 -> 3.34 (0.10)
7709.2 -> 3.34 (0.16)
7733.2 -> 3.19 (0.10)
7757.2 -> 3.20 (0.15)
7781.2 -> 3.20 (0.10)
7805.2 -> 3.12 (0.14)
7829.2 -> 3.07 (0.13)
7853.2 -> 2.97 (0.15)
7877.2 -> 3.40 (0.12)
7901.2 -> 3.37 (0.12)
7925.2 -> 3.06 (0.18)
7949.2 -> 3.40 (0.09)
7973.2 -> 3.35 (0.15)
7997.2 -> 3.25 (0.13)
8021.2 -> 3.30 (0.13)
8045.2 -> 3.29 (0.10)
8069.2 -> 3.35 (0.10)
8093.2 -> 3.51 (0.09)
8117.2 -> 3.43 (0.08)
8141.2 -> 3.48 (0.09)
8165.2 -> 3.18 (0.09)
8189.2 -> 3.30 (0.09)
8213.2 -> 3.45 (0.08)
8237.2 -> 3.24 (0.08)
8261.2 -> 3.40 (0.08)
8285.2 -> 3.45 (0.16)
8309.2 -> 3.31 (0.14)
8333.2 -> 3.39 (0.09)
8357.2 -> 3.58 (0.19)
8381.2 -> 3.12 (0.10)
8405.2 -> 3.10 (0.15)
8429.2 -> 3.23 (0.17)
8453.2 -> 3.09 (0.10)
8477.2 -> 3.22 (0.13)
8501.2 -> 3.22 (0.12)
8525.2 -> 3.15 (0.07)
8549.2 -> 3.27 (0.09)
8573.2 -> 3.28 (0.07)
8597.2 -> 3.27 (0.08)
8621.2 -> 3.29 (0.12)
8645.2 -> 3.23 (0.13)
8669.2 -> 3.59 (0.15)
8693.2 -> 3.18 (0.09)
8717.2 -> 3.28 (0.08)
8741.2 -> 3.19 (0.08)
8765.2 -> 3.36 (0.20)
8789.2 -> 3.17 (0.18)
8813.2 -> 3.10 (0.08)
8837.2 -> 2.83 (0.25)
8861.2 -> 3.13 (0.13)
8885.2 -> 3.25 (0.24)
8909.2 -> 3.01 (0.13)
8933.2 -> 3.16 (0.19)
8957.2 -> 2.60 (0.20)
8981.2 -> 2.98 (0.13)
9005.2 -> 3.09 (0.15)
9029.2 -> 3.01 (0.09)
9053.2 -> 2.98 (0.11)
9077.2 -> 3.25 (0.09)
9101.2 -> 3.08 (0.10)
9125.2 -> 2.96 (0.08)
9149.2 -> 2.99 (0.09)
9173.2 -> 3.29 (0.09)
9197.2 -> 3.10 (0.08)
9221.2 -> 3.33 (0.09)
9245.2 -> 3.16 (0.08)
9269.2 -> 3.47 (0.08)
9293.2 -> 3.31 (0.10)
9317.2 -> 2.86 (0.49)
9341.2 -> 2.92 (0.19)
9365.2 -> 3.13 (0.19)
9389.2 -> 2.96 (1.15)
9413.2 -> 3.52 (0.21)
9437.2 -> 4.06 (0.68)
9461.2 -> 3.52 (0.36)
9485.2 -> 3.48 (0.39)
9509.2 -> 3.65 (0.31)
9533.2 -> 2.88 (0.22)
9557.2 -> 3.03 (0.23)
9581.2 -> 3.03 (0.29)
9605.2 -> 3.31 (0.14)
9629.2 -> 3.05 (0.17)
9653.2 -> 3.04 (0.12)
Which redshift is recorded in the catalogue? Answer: 0.26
